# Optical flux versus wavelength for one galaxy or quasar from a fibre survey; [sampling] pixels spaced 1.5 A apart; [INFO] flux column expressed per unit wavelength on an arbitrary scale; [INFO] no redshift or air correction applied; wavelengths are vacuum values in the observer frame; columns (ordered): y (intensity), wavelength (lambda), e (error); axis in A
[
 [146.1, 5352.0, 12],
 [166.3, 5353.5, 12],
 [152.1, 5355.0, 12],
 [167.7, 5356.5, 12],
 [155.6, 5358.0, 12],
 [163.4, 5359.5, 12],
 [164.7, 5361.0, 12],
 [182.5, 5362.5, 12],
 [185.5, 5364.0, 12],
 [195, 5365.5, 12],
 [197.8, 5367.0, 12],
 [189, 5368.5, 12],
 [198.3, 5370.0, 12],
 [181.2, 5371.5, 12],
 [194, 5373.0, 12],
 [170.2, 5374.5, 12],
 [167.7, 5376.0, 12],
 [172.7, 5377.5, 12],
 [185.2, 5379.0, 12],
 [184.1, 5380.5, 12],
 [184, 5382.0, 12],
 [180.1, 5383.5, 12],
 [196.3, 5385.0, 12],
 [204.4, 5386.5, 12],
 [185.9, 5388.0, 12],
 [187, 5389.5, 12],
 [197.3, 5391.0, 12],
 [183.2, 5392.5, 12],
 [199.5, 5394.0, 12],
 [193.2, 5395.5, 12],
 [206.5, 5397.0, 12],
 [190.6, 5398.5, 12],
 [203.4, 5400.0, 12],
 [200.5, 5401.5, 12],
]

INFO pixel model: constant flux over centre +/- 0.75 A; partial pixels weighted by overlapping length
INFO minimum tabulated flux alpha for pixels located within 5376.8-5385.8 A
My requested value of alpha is 172.7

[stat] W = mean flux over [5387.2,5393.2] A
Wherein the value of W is 189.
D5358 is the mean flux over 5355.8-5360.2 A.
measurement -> 162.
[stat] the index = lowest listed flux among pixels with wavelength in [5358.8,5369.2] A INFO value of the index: 163.4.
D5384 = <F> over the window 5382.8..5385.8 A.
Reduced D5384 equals 189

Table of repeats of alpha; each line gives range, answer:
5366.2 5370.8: 189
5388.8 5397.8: 183.2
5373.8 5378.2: 167.7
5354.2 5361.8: 152.1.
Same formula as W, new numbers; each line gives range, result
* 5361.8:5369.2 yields 190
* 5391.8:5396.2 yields 192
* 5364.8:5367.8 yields 196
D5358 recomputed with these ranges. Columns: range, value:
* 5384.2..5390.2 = 193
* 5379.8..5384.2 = 183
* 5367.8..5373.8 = 190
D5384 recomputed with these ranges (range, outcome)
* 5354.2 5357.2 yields 160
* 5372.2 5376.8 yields 177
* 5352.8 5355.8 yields 159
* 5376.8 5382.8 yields 182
